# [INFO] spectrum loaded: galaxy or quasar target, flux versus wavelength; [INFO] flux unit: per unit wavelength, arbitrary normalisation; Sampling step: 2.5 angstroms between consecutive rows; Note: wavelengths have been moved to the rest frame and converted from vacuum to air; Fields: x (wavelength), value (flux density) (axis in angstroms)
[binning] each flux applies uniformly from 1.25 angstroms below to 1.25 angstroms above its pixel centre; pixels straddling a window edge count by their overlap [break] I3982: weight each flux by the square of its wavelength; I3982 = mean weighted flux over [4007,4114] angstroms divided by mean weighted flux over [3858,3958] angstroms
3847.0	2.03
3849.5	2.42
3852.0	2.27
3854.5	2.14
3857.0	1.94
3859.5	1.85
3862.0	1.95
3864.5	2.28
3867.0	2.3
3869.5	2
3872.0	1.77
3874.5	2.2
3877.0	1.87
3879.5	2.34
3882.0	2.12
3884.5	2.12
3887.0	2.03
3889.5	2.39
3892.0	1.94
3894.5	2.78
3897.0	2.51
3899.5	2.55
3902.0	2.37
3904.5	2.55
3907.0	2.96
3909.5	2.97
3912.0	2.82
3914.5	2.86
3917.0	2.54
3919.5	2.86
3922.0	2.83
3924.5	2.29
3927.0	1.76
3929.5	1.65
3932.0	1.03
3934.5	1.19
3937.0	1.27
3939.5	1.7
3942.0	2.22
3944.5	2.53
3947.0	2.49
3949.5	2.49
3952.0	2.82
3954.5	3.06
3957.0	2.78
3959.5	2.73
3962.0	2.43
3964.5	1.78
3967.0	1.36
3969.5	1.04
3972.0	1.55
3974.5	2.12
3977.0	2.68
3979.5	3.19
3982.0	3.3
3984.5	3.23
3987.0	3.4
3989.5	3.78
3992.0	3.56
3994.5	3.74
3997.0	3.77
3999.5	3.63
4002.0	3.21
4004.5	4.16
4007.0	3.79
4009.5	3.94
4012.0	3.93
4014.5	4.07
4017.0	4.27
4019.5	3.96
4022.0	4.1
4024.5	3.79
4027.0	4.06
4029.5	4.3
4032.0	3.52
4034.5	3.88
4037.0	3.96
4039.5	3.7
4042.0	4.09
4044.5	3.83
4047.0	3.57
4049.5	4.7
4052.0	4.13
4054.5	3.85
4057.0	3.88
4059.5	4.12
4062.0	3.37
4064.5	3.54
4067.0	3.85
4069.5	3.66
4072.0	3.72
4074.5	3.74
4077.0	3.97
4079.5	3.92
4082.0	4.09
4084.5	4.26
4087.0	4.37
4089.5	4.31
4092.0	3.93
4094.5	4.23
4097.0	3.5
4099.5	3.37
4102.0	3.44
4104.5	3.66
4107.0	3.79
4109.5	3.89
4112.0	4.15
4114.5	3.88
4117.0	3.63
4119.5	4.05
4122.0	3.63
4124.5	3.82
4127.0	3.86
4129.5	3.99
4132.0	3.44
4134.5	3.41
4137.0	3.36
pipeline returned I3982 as 1.9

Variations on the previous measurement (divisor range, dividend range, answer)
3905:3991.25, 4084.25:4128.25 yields 1.73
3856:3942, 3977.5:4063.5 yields 1.85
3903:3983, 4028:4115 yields 1.80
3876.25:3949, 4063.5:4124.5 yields 1.87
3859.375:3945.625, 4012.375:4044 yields 1.91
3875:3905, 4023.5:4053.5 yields 1.86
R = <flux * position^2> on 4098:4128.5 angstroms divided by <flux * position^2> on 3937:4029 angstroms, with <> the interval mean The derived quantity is 1.31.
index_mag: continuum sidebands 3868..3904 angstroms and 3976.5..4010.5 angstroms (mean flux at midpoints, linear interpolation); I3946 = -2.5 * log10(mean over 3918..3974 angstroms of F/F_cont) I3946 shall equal 0.372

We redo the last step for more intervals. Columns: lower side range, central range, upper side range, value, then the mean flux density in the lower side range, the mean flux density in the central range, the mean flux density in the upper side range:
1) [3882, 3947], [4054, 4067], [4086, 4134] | -0.10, 2.27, 3.76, 3.83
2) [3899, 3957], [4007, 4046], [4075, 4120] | -0.21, 2.35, 3.95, 3.91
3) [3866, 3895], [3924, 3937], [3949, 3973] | 0.39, 2.14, 1.51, 2.2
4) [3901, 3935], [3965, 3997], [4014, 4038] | 0.21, 2.36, 2.76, 3.99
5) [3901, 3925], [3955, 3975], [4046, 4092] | 0.48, 2.72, 2.01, 3.95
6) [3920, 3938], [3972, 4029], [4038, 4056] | -0.15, 1.77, 3.59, 3.98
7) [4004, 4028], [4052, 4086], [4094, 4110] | -0.02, 4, 3.86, 3.66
